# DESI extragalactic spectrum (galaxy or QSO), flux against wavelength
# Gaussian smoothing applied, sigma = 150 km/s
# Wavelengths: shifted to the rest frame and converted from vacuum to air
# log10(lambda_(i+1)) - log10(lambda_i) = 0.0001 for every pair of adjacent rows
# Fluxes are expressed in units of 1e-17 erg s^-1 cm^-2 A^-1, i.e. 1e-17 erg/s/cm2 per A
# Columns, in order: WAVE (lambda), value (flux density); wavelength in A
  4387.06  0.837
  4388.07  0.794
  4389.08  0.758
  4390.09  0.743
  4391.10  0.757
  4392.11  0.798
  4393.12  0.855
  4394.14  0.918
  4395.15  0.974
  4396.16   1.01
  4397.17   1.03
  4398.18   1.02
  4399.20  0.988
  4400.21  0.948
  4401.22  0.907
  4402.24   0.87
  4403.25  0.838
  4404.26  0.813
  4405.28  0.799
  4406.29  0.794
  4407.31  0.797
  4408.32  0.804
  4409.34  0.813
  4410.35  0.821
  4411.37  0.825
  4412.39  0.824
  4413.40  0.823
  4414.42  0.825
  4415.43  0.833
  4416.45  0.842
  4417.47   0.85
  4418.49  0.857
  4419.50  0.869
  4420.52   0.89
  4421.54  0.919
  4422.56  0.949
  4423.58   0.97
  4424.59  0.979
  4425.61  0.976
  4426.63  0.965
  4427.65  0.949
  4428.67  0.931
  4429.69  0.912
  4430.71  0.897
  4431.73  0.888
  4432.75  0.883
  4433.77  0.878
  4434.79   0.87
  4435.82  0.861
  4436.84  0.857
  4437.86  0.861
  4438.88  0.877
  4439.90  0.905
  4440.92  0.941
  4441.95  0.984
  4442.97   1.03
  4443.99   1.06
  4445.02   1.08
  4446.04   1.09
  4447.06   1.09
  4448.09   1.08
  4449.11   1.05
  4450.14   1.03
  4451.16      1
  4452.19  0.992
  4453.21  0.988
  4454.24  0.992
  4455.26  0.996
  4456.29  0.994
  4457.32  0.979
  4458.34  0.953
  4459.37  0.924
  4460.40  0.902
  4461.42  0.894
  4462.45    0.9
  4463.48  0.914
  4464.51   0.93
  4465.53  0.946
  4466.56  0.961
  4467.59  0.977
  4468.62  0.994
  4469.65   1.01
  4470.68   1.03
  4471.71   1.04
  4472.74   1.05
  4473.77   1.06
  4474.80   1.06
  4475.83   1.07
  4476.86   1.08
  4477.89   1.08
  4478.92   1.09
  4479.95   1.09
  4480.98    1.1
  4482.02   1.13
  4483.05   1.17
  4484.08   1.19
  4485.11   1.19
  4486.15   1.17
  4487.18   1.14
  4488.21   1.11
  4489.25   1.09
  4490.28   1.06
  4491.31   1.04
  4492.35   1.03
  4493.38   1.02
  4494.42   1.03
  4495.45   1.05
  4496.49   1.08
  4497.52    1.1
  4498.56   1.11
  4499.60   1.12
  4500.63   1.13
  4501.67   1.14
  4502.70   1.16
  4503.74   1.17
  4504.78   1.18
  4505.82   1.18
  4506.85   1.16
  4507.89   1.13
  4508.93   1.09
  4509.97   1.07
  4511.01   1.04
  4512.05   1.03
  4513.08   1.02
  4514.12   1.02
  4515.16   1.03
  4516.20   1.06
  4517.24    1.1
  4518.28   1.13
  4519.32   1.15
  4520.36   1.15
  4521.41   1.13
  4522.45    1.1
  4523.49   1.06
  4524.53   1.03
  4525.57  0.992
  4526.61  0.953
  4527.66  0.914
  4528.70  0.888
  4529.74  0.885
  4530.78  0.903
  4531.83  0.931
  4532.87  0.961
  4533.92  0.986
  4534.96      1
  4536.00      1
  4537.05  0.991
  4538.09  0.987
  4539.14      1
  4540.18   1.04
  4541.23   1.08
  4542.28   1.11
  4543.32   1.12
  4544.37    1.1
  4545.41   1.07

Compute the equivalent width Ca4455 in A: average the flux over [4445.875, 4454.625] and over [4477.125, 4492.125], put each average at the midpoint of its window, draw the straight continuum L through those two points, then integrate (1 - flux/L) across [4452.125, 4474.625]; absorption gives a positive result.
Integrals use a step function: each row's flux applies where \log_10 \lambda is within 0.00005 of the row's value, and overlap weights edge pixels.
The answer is 1.9 A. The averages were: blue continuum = 1.03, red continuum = 1.12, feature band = 0.975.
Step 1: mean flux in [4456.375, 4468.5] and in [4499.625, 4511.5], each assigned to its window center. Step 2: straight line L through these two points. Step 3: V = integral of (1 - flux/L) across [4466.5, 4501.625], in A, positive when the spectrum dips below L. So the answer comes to -1.6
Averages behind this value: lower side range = 0.939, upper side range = 1.13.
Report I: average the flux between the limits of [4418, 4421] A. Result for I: 0.873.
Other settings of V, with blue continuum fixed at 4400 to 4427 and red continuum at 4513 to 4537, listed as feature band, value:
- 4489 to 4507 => -2.2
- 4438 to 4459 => -2.1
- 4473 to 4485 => -1.9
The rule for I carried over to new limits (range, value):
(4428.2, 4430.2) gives 0.921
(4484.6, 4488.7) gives 1.15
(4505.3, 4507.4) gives 1.17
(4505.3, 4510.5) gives 1.13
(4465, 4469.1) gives 0.97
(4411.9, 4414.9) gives 0.825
